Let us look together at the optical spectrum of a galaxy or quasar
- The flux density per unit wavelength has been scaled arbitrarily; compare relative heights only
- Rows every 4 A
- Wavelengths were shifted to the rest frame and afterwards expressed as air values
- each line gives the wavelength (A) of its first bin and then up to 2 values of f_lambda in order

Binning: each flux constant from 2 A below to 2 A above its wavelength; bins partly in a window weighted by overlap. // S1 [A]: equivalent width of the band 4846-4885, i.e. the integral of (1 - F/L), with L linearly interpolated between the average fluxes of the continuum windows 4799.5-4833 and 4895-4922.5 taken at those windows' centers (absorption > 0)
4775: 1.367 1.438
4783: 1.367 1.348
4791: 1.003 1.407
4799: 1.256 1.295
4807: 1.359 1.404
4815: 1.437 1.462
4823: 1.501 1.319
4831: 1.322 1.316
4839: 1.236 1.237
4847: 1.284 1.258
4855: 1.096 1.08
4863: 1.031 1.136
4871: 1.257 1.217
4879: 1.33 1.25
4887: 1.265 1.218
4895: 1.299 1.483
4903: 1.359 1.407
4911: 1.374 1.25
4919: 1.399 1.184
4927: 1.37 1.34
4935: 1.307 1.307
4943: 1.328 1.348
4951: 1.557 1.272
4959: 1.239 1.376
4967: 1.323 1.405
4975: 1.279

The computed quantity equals 5.1 A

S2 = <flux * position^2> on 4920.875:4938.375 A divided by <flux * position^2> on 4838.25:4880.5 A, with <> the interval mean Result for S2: 1.12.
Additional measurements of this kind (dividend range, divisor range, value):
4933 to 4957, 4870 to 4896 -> 1.10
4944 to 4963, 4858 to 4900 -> 1.13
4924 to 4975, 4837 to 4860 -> 1.16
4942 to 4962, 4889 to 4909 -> 1.02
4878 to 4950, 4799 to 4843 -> 1.02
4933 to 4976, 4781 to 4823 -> 1.06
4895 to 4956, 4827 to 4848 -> 1.09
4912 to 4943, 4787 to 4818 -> 1.05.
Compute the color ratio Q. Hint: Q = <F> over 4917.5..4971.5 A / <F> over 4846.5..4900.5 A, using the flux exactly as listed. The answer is 1.09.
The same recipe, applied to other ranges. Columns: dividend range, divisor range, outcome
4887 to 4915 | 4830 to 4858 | 1.08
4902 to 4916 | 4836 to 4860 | 1.12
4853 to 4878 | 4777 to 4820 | 0.85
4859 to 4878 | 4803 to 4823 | 0.82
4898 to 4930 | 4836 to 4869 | 1.15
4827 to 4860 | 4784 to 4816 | 0.94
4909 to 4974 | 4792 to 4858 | 1.01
